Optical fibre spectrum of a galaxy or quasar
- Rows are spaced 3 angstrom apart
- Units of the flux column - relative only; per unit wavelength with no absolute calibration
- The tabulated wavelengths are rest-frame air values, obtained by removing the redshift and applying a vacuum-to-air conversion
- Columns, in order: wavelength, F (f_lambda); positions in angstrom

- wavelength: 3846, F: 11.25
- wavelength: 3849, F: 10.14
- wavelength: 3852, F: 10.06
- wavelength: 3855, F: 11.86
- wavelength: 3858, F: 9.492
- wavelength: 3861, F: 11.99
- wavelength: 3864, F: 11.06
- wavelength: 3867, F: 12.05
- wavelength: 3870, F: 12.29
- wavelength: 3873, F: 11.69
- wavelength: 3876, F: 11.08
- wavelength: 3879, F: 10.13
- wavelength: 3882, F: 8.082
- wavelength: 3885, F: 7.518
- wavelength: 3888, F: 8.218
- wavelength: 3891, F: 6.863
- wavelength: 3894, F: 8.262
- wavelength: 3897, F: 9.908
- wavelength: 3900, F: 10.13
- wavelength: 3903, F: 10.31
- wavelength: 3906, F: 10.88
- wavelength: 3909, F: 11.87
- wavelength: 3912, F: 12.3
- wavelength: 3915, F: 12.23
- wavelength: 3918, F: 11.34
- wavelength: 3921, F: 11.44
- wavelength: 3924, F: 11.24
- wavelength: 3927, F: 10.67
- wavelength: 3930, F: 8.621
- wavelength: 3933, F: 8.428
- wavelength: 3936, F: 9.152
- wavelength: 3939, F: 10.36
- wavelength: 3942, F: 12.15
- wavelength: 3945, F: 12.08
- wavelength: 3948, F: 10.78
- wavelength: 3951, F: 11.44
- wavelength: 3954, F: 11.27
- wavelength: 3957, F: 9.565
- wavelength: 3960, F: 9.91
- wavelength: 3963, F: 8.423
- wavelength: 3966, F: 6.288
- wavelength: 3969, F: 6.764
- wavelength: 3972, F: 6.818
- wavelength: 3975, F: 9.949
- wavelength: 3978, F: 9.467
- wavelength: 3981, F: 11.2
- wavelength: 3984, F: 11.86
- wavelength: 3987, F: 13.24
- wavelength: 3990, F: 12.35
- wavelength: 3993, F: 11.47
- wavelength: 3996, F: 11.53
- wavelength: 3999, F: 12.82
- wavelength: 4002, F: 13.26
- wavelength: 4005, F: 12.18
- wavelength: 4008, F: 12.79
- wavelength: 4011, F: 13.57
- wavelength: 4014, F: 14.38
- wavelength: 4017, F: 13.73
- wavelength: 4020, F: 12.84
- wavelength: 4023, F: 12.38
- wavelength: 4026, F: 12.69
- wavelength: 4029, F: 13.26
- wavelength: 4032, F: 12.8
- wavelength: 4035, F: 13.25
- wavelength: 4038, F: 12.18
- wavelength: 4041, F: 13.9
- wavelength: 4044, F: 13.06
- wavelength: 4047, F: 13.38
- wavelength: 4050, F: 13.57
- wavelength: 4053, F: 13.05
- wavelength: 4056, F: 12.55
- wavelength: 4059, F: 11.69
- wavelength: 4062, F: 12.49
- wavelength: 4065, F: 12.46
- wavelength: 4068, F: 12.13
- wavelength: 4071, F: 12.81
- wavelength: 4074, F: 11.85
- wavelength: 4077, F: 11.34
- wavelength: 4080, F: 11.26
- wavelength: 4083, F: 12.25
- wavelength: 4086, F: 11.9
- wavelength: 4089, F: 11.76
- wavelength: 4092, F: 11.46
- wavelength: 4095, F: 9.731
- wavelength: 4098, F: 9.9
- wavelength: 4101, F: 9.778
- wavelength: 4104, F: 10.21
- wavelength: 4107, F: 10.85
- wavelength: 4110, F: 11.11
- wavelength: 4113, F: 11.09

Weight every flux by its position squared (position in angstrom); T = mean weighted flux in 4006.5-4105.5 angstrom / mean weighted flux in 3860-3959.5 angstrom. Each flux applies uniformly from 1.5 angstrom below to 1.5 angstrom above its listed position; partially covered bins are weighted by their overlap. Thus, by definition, 1.27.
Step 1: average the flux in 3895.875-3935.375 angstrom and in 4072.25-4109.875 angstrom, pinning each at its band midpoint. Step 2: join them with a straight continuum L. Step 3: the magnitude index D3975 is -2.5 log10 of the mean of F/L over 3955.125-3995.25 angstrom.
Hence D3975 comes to 0.10 mag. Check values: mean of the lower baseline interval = 10.7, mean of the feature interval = 9.84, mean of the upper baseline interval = 11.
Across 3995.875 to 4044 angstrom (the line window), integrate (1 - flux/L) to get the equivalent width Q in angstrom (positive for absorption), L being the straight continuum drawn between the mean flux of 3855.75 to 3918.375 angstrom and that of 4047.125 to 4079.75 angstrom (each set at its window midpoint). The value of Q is -4.55 angstrom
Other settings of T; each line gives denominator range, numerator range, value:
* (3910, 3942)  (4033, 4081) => 1.26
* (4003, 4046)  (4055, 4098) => 0.92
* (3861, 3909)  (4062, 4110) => 1.25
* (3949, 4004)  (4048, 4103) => 1.18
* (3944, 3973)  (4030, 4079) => 1.42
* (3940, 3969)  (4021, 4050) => 1.35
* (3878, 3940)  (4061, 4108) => 1.25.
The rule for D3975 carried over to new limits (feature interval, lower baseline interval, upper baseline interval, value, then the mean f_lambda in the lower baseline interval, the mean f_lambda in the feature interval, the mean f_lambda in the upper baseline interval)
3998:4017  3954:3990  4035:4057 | -0.171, 9.61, 13.2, 13.1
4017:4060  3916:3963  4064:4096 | -0.140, 10.5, 12.9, 11.7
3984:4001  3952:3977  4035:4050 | -0.191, 8.7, 12.3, 13.2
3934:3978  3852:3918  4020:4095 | 0.167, 10.4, 9.62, 12.4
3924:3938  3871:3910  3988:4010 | 0.126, 9.62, 9.48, 12.4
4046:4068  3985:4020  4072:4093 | -0.053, 12.8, 12.7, 11.7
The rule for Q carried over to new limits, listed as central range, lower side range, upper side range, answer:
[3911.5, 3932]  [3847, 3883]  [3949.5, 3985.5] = -1.88 angstrom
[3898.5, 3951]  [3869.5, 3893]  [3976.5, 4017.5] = -1.88 angstrom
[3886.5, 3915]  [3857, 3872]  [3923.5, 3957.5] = 2.56 angstrom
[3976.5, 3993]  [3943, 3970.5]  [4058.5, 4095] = -2.31 angstrom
